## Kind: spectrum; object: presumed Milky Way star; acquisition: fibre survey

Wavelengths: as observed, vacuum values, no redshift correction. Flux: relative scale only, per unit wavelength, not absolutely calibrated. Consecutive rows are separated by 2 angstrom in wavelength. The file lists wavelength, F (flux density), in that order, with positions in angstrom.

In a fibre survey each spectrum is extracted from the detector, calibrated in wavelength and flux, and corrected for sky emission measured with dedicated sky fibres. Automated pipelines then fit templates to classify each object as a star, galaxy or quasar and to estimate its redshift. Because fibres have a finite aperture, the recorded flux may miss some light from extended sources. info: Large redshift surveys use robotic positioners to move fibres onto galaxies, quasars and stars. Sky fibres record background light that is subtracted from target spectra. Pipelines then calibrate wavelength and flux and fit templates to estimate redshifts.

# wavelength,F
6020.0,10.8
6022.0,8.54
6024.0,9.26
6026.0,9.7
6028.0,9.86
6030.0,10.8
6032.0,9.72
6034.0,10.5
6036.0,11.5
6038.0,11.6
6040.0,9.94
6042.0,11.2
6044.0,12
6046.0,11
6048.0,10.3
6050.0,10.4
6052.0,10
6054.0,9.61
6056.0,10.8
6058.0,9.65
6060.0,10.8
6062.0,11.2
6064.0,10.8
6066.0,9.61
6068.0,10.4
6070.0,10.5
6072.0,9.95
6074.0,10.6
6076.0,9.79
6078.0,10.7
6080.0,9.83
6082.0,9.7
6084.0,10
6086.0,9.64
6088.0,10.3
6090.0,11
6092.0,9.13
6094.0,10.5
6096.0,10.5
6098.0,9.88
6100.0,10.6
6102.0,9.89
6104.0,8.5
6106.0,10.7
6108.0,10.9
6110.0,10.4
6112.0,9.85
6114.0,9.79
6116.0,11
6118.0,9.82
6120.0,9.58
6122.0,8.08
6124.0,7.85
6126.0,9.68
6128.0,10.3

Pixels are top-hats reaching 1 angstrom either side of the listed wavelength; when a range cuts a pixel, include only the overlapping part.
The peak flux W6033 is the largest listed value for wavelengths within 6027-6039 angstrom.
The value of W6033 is 11.6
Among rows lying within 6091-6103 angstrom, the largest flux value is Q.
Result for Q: 10.6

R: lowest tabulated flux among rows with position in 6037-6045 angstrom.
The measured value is 9.94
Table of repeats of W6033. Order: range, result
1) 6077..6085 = 10.7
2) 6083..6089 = 10.3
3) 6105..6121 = 11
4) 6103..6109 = 10.9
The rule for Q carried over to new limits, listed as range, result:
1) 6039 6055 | 12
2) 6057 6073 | 11.2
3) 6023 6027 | 9.7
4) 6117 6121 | 9.82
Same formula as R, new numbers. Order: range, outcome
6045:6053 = 10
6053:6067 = 9.61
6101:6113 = 8.5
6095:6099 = 9.88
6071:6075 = 9.95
